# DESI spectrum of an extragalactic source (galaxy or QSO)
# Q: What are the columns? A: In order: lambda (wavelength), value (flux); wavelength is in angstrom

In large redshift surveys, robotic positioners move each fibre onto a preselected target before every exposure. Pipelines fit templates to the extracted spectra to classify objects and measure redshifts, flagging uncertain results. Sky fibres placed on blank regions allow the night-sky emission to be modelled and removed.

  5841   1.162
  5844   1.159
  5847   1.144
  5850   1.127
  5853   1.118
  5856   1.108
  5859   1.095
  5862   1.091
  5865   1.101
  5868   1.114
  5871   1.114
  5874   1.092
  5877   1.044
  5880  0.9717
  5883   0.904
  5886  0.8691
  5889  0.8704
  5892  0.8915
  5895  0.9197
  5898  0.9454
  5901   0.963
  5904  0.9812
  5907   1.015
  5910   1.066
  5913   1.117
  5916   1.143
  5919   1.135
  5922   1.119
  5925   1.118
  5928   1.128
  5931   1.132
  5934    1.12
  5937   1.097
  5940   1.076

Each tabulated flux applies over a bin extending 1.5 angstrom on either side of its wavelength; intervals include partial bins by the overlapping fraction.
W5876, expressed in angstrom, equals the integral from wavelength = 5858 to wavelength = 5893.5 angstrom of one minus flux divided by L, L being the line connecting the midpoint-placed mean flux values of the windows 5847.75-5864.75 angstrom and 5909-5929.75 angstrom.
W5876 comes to 3.19 angstrom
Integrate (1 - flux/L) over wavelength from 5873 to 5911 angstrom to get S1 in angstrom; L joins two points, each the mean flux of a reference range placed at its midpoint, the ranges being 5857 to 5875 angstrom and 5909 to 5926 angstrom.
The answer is 5.1 angstrom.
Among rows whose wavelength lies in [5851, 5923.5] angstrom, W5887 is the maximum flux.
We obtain 1.143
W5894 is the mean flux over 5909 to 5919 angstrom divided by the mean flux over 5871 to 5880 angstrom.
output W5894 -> 1.1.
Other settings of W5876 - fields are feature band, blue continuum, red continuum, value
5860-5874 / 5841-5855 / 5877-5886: -1.0 angstrom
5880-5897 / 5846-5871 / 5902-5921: 3.0 angstrom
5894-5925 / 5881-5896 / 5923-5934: -0.9 angstrom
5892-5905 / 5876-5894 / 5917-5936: 0.6 angstrom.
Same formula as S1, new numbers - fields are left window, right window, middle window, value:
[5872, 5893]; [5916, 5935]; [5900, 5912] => 0.42 angstrom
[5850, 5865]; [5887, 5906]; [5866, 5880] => -0.58 angstrom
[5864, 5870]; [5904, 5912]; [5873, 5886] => 1.22 angstrom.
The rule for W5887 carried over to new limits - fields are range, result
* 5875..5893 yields 1.044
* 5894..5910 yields 1.066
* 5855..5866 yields 1.108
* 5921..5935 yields 1.132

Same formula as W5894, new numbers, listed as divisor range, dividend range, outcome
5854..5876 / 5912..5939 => 1.02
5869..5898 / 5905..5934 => 1.15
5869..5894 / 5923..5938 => 1.15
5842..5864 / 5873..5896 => 0.84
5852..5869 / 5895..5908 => 0.88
